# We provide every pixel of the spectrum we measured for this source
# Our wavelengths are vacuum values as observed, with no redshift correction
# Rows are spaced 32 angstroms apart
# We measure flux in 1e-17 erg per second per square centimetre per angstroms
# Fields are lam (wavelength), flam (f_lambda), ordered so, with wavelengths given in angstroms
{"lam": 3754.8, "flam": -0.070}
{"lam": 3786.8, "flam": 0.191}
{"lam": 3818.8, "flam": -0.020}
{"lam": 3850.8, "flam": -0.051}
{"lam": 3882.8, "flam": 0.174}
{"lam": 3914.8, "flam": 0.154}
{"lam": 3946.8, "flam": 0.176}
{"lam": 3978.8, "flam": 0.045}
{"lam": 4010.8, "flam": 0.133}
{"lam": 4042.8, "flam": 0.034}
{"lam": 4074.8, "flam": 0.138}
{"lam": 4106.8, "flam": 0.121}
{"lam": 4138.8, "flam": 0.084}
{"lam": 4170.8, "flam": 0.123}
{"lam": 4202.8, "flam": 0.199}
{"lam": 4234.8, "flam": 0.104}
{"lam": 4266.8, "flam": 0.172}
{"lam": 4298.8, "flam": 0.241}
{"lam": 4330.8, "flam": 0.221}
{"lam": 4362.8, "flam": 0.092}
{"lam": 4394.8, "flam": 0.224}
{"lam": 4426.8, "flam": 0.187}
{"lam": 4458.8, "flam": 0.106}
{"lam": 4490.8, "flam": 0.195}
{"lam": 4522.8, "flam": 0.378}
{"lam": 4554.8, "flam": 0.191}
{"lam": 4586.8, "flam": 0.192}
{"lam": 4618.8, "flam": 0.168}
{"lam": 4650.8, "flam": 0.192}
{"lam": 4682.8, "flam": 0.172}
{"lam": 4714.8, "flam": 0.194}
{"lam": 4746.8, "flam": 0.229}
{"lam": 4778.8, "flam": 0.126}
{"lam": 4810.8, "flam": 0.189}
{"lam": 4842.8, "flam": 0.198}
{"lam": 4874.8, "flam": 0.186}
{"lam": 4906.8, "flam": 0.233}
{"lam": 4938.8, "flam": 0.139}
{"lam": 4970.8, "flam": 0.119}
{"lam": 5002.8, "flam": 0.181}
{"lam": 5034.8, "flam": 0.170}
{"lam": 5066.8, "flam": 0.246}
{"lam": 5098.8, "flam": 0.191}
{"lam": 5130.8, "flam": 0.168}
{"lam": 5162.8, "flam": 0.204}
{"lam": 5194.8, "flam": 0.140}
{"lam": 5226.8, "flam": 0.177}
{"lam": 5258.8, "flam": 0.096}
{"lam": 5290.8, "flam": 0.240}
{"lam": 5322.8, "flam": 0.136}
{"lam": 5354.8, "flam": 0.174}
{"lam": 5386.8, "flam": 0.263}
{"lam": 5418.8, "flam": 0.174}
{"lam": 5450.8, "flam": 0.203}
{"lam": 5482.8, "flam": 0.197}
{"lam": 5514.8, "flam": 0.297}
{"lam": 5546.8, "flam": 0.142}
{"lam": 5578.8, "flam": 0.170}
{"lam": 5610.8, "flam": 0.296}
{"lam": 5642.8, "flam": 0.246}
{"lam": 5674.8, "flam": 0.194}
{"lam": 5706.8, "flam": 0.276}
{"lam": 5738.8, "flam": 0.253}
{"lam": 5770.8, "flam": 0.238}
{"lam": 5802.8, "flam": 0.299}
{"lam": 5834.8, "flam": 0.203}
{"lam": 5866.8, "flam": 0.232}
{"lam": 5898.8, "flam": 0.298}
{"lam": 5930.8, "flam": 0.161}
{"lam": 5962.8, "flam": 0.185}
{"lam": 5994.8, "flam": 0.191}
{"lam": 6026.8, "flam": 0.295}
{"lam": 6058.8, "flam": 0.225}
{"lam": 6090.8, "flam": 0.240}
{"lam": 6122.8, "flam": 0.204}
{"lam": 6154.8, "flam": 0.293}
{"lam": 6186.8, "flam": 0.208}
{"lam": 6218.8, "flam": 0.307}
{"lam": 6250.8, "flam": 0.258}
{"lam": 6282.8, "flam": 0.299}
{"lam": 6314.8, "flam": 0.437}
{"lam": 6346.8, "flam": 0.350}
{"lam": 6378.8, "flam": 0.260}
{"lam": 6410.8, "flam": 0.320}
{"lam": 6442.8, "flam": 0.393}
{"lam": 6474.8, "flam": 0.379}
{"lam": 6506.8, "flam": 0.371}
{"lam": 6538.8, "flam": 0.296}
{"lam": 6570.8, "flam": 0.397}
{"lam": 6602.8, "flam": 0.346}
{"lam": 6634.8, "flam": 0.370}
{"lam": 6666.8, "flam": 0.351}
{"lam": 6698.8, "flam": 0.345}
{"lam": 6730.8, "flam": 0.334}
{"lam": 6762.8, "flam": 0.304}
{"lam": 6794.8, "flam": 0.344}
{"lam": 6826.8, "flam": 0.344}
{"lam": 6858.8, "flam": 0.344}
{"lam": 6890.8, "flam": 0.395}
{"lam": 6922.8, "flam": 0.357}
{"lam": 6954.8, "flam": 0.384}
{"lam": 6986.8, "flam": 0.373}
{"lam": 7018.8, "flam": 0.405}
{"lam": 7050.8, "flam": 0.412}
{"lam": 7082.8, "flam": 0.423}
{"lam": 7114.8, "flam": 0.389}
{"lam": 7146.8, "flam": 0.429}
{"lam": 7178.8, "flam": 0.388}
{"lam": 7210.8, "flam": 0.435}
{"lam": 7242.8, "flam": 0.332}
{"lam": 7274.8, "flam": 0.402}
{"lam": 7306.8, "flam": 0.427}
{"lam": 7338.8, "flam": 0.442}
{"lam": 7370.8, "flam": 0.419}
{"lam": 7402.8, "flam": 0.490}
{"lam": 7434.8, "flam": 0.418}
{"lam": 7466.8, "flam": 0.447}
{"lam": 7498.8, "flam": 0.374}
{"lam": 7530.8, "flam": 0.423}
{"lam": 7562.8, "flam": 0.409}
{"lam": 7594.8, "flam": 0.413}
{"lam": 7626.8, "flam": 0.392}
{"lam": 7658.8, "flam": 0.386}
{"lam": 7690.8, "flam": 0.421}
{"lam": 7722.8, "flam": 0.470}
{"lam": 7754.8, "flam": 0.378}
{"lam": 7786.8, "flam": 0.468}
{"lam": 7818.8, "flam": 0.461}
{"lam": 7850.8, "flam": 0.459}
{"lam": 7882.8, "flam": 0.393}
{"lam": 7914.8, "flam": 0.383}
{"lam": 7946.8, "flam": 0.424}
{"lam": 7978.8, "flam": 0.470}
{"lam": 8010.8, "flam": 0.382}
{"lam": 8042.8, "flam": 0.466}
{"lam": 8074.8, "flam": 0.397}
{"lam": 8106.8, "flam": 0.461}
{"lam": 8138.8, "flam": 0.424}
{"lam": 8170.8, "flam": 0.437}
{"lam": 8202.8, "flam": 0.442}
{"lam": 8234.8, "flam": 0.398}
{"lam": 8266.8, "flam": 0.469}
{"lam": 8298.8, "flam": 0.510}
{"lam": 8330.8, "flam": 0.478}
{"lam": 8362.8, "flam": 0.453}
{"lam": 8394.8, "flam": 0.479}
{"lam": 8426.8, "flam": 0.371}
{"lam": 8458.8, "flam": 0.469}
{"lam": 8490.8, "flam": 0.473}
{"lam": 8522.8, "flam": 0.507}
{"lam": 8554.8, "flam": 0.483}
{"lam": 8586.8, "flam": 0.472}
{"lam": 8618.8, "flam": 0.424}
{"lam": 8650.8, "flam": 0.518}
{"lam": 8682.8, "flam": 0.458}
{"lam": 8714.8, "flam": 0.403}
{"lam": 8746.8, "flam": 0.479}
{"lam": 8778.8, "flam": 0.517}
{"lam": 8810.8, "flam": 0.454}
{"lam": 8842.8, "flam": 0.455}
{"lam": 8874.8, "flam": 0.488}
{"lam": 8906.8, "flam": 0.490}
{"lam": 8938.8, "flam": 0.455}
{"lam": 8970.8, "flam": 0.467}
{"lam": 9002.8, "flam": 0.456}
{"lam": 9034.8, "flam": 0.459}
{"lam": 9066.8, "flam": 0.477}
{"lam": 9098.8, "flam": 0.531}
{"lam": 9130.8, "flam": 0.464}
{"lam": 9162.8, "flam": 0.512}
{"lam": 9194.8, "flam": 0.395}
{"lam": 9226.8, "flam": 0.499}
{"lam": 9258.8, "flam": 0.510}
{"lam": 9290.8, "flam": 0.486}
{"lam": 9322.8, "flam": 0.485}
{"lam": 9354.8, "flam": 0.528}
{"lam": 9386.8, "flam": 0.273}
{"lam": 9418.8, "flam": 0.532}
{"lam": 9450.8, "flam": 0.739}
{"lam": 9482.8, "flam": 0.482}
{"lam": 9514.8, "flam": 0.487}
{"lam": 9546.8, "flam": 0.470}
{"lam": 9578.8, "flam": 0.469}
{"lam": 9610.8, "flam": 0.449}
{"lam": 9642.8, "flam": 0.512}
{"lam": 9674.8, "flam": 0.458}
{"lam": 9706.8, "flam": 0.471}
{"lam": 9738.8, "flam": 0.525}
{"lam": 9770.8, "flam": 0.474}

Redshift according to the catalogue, 0.560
